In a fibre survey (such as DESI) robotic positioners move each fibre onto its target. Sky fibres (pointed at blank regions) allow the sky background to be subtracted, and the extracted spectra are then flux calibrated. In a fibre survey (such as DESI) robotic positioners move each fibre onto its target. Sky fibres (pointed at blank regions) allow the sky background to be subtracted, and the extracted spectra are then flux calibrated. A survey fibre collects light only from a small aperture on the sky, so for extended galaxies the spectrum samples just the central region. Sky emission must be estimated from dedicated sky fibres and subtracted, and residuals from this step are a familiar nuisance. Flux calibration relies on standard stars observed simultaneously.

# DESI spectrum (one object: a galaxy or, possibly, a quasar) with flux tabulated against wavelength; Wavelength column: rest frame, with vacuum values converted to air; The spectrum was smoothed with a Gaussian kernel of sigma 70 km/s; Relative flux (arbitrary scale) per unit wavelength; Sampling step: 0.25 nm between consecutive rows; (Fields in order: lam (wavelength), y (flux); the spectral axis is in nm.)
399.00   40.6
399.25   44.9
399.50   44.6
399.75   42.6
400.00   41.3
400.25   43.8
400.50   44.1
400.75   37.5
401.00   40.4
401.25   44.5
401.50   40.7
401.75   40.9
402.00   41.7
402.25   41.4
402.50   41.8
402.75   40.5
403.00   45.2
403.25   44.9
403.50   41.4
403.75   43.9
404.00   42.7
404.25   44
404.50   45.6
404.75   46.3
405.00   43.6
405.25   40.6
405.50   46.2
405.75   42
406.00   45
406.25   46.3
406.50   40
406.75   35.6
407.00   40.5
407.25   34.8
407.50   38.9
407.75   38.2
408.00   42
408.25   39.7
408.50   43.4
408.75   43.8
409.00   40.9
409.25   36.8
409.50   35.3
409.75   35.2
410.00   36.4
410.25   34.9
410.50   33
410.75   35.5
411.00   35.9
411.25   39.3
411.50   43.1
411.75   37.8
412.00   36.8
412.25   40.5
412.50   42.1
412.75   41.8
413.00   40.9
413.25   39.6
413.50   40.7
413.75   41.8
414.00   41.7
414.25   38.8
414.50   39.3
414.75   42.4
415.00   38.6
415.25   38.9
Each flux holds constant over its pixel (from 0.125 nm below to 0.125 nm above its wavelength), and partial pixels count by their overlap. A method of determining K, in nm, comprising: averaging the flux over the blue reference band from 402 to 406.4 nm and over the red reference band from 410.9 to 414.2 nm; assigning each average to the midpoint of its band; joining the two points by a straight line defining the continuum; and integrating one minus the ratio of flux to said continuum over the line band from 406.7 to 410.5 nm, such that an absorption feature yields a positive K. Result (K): 0.31 nm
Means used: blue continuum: 43.5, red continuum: 40.2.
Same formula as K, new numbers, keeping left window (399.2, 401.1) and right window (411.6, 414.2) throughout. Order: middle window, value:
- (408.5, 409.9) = 0.07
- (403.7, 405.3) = -0.09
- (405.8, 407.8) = 0.06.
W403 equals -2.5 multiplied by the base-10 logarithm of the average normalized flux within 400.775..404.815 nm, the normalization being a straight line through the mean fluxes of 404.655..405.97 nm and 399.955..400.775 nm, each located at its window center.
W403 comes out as 0.01 mag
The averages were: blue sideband 42.2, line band 42.7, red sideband 43.8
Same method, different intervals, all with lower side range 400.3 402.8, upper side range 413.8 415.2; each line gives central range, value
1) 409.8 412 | 0.10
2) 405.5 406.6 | -0.07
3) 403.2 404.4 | -0.05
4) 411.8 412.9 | 0.01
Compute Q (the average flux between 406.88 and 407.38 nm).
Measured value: 37.6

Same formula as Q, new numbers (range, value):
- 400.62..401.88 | 40.8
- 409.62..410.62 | 34.9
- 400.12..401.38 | 42.1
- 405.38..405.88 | 44.1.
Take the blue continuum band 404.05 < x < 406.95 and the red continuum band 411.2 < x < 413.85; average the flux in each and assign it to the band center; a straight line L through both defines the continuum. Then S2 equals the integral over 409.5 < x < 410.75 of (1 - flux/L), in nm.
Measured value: 0.192 nm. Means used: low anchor 43.1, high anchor 40.4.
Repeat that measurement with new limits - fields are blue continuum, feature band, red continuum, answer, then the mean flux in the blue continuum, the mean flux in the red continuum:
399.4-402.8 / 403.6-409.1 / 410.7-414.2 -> -0.14 nm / 41.9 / 39.9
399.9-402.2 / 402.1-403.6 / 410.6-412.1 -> -0.06 nm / 41.7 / 38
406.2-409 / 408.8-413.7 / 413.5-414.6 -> 0.24 nm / 40.2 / 40.5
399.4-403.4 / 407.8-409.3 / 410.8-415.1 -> -0.01 nm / 42.2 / 40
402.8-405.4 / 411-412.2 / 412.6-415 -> 0.07 nm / 43.7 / 40.7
